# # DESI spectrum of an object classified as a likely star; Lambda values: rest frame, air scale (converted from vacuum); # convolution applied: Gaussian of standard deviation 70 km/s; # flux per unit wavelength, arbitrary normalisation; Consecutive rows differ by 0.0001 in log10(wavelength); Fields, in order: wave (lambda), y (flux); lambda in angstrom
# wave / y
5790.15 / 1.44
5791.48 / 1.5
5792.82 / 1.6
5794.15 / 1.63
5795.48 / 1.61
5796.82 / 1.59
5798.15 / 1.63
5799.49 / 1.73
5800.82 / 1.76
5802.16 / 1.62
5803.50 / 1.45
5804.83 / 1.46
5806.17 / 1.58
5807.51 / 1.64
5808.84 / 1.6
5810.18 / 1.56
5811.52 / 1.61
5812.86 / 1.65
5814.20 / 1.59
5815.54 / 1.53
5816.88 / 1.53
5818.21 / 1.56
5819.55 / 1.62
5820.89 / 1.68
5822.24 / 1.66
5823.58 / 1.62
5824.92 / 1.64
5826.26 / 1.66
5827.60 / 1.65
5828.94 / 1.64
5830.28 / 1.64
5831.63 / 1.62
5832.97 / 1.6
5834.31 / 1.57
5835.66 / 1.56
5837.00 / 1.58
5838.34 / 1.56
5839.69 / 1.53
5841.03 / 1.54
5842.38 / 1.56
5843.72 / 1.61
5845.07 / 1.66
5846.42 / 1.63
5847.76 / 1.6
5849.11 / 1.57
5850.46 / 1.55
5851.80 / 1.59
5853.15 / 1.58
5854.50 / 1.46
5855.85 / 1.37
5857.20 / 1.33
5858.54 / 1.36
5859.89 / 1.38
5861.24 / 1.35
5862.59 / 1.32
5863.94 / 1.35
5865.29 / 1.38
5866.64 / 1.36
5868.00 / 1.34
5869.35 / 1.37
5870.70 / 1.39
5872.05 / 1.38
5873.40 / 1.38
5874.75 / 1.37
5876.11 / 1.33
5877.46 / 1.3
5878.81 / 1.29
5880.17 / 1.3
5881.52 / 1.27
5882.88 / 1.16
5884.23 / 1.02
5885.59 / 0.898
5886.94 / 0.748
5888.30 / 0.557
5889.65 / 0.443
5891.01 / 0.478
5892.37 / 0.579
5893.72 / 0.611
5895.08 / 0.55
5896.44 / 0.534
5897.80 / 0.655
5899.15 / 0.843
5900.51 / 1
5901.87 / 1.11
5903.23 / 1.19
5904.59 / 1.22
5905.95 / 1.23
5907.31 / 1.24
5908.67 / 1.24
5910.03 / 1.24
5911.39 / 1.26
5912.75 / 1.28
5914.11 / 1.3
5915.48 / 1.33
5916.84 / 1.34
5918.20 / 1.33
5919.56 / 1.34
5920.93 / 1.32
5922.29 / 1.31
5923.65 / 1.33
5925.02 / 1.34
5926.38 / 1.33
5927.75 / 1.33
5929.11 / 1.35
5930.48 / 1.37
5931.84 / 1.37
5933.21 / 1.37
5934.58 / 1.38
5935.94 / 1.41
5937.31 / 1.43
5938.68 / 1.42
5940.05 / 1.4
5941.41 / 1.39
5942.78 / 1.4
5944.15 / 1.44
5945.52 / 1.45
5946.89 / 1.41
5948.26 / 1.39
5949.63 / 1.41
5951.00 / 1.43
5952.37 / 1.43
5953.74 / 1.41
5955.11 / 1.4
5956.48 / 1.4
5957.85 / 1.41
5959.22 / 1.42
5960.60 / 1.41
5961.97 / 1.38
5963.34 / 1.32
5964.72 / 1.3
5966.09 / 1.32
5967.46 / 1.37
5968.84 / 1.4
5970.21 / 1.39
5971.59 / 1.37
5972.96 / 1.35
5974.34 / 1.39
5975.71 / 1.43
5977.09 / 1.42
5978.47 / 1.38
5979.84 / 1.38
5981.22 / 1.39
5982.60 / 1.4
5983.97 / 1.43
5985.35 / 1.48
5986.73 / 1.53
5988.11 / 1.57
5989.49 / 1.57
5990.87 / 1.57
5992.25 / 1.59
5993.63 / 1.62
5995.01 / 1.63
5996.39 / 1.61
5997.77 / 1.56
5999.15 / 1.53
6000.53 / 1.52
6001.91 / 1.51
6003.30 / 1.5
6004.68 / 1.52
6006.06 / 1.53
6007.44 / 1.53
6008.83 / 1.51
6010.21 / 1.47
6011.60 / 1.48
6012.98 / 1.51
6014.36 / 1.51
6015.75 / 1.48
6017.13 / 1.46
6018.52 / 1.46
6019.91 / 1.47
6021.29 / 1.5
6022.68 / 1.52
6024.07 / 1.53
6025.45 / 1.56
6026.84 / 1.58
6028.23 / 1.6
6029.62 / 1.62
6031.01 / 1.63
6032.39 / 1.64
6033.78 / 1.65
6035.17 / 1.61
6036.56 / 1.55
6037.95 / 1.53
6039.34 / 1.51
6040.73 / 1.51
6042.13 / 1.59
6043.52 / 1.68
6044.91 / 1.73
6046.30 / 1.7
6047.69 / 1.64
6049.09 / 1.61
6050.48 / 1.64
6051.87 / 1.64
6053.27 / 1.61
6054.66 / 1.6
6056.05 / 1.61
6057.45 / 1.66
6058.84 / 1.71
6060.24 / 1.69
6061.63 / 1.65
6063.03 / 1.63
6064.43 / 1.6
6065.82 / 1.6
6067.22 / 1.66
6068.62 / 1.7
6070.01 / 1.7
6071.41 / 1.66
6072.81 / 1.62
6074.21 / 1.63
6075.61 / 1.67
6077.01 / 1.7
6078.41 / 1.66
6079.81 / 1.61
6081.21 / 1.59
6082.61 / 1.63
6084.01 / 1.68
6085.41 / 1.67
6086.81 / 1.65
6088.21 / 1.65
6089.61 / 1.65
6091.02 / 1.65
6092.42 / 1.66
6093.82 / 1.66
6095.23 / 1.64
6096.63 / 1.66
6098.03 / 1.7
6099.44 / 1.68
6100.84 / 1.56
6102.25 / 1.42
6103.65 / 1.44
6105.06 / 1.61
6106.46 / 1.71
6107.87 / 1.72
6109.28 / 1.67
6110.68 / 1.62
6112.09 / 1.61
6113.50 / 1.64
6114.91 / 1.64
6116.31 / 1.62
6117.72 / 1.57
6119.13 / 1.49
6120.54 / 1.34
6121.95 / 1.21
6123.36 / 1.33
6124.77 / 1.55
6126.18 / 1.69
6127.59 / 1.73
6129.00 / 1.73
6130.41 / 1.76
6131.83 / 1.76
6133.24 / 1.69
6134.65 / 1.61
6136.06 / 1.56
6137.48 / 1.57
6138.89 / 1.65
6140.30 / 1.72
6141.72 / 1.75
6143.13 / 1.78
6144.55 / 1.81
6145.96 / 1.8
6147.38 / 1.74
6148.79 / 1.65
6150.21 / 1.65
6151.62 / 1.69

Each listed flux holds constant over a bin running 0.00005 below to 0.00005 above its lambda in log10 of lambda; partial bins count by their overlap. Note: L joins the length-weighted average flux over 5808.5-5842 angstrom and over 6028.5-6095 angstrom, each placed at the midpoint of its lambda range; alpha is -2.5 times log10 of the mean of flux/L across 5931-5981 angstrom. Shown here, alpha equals 0.16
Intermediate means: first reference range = 1.6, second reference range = 1.64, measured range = 1.39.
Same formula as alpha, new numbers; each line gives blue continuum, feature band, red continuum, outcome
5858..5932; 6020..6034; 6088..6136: -0.104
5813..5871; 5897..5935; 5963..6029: 0.206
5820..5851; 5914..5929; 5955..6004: 0.141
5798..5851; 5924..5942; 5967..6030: 0.119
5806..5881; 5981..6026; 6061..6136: 0.044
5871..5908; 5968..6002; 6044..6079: -0.092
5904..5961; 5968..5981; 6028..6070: 0.050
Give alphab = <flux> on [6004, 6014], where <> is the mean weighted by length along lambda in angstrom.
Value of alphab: 1.51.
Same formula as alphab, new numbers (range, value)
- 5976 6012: 1.51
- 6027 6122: 1.62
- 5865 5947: 1.19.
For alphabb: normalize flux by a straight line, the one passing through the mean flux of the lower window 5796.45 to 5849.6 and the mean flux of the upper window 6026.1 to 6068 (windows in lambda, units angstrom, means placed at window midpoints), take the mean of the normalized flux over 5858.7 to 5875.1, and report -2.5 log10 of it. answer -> 0.18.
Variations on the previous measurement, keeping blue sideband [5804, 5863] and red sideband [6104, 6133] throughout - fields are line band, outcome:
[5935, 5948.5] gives 0.12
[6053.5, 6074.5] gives -0.04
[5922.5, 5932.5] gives 0.17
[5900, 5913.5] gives 0.29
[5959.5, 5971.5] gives 0.16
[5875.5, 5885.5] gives 0.27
